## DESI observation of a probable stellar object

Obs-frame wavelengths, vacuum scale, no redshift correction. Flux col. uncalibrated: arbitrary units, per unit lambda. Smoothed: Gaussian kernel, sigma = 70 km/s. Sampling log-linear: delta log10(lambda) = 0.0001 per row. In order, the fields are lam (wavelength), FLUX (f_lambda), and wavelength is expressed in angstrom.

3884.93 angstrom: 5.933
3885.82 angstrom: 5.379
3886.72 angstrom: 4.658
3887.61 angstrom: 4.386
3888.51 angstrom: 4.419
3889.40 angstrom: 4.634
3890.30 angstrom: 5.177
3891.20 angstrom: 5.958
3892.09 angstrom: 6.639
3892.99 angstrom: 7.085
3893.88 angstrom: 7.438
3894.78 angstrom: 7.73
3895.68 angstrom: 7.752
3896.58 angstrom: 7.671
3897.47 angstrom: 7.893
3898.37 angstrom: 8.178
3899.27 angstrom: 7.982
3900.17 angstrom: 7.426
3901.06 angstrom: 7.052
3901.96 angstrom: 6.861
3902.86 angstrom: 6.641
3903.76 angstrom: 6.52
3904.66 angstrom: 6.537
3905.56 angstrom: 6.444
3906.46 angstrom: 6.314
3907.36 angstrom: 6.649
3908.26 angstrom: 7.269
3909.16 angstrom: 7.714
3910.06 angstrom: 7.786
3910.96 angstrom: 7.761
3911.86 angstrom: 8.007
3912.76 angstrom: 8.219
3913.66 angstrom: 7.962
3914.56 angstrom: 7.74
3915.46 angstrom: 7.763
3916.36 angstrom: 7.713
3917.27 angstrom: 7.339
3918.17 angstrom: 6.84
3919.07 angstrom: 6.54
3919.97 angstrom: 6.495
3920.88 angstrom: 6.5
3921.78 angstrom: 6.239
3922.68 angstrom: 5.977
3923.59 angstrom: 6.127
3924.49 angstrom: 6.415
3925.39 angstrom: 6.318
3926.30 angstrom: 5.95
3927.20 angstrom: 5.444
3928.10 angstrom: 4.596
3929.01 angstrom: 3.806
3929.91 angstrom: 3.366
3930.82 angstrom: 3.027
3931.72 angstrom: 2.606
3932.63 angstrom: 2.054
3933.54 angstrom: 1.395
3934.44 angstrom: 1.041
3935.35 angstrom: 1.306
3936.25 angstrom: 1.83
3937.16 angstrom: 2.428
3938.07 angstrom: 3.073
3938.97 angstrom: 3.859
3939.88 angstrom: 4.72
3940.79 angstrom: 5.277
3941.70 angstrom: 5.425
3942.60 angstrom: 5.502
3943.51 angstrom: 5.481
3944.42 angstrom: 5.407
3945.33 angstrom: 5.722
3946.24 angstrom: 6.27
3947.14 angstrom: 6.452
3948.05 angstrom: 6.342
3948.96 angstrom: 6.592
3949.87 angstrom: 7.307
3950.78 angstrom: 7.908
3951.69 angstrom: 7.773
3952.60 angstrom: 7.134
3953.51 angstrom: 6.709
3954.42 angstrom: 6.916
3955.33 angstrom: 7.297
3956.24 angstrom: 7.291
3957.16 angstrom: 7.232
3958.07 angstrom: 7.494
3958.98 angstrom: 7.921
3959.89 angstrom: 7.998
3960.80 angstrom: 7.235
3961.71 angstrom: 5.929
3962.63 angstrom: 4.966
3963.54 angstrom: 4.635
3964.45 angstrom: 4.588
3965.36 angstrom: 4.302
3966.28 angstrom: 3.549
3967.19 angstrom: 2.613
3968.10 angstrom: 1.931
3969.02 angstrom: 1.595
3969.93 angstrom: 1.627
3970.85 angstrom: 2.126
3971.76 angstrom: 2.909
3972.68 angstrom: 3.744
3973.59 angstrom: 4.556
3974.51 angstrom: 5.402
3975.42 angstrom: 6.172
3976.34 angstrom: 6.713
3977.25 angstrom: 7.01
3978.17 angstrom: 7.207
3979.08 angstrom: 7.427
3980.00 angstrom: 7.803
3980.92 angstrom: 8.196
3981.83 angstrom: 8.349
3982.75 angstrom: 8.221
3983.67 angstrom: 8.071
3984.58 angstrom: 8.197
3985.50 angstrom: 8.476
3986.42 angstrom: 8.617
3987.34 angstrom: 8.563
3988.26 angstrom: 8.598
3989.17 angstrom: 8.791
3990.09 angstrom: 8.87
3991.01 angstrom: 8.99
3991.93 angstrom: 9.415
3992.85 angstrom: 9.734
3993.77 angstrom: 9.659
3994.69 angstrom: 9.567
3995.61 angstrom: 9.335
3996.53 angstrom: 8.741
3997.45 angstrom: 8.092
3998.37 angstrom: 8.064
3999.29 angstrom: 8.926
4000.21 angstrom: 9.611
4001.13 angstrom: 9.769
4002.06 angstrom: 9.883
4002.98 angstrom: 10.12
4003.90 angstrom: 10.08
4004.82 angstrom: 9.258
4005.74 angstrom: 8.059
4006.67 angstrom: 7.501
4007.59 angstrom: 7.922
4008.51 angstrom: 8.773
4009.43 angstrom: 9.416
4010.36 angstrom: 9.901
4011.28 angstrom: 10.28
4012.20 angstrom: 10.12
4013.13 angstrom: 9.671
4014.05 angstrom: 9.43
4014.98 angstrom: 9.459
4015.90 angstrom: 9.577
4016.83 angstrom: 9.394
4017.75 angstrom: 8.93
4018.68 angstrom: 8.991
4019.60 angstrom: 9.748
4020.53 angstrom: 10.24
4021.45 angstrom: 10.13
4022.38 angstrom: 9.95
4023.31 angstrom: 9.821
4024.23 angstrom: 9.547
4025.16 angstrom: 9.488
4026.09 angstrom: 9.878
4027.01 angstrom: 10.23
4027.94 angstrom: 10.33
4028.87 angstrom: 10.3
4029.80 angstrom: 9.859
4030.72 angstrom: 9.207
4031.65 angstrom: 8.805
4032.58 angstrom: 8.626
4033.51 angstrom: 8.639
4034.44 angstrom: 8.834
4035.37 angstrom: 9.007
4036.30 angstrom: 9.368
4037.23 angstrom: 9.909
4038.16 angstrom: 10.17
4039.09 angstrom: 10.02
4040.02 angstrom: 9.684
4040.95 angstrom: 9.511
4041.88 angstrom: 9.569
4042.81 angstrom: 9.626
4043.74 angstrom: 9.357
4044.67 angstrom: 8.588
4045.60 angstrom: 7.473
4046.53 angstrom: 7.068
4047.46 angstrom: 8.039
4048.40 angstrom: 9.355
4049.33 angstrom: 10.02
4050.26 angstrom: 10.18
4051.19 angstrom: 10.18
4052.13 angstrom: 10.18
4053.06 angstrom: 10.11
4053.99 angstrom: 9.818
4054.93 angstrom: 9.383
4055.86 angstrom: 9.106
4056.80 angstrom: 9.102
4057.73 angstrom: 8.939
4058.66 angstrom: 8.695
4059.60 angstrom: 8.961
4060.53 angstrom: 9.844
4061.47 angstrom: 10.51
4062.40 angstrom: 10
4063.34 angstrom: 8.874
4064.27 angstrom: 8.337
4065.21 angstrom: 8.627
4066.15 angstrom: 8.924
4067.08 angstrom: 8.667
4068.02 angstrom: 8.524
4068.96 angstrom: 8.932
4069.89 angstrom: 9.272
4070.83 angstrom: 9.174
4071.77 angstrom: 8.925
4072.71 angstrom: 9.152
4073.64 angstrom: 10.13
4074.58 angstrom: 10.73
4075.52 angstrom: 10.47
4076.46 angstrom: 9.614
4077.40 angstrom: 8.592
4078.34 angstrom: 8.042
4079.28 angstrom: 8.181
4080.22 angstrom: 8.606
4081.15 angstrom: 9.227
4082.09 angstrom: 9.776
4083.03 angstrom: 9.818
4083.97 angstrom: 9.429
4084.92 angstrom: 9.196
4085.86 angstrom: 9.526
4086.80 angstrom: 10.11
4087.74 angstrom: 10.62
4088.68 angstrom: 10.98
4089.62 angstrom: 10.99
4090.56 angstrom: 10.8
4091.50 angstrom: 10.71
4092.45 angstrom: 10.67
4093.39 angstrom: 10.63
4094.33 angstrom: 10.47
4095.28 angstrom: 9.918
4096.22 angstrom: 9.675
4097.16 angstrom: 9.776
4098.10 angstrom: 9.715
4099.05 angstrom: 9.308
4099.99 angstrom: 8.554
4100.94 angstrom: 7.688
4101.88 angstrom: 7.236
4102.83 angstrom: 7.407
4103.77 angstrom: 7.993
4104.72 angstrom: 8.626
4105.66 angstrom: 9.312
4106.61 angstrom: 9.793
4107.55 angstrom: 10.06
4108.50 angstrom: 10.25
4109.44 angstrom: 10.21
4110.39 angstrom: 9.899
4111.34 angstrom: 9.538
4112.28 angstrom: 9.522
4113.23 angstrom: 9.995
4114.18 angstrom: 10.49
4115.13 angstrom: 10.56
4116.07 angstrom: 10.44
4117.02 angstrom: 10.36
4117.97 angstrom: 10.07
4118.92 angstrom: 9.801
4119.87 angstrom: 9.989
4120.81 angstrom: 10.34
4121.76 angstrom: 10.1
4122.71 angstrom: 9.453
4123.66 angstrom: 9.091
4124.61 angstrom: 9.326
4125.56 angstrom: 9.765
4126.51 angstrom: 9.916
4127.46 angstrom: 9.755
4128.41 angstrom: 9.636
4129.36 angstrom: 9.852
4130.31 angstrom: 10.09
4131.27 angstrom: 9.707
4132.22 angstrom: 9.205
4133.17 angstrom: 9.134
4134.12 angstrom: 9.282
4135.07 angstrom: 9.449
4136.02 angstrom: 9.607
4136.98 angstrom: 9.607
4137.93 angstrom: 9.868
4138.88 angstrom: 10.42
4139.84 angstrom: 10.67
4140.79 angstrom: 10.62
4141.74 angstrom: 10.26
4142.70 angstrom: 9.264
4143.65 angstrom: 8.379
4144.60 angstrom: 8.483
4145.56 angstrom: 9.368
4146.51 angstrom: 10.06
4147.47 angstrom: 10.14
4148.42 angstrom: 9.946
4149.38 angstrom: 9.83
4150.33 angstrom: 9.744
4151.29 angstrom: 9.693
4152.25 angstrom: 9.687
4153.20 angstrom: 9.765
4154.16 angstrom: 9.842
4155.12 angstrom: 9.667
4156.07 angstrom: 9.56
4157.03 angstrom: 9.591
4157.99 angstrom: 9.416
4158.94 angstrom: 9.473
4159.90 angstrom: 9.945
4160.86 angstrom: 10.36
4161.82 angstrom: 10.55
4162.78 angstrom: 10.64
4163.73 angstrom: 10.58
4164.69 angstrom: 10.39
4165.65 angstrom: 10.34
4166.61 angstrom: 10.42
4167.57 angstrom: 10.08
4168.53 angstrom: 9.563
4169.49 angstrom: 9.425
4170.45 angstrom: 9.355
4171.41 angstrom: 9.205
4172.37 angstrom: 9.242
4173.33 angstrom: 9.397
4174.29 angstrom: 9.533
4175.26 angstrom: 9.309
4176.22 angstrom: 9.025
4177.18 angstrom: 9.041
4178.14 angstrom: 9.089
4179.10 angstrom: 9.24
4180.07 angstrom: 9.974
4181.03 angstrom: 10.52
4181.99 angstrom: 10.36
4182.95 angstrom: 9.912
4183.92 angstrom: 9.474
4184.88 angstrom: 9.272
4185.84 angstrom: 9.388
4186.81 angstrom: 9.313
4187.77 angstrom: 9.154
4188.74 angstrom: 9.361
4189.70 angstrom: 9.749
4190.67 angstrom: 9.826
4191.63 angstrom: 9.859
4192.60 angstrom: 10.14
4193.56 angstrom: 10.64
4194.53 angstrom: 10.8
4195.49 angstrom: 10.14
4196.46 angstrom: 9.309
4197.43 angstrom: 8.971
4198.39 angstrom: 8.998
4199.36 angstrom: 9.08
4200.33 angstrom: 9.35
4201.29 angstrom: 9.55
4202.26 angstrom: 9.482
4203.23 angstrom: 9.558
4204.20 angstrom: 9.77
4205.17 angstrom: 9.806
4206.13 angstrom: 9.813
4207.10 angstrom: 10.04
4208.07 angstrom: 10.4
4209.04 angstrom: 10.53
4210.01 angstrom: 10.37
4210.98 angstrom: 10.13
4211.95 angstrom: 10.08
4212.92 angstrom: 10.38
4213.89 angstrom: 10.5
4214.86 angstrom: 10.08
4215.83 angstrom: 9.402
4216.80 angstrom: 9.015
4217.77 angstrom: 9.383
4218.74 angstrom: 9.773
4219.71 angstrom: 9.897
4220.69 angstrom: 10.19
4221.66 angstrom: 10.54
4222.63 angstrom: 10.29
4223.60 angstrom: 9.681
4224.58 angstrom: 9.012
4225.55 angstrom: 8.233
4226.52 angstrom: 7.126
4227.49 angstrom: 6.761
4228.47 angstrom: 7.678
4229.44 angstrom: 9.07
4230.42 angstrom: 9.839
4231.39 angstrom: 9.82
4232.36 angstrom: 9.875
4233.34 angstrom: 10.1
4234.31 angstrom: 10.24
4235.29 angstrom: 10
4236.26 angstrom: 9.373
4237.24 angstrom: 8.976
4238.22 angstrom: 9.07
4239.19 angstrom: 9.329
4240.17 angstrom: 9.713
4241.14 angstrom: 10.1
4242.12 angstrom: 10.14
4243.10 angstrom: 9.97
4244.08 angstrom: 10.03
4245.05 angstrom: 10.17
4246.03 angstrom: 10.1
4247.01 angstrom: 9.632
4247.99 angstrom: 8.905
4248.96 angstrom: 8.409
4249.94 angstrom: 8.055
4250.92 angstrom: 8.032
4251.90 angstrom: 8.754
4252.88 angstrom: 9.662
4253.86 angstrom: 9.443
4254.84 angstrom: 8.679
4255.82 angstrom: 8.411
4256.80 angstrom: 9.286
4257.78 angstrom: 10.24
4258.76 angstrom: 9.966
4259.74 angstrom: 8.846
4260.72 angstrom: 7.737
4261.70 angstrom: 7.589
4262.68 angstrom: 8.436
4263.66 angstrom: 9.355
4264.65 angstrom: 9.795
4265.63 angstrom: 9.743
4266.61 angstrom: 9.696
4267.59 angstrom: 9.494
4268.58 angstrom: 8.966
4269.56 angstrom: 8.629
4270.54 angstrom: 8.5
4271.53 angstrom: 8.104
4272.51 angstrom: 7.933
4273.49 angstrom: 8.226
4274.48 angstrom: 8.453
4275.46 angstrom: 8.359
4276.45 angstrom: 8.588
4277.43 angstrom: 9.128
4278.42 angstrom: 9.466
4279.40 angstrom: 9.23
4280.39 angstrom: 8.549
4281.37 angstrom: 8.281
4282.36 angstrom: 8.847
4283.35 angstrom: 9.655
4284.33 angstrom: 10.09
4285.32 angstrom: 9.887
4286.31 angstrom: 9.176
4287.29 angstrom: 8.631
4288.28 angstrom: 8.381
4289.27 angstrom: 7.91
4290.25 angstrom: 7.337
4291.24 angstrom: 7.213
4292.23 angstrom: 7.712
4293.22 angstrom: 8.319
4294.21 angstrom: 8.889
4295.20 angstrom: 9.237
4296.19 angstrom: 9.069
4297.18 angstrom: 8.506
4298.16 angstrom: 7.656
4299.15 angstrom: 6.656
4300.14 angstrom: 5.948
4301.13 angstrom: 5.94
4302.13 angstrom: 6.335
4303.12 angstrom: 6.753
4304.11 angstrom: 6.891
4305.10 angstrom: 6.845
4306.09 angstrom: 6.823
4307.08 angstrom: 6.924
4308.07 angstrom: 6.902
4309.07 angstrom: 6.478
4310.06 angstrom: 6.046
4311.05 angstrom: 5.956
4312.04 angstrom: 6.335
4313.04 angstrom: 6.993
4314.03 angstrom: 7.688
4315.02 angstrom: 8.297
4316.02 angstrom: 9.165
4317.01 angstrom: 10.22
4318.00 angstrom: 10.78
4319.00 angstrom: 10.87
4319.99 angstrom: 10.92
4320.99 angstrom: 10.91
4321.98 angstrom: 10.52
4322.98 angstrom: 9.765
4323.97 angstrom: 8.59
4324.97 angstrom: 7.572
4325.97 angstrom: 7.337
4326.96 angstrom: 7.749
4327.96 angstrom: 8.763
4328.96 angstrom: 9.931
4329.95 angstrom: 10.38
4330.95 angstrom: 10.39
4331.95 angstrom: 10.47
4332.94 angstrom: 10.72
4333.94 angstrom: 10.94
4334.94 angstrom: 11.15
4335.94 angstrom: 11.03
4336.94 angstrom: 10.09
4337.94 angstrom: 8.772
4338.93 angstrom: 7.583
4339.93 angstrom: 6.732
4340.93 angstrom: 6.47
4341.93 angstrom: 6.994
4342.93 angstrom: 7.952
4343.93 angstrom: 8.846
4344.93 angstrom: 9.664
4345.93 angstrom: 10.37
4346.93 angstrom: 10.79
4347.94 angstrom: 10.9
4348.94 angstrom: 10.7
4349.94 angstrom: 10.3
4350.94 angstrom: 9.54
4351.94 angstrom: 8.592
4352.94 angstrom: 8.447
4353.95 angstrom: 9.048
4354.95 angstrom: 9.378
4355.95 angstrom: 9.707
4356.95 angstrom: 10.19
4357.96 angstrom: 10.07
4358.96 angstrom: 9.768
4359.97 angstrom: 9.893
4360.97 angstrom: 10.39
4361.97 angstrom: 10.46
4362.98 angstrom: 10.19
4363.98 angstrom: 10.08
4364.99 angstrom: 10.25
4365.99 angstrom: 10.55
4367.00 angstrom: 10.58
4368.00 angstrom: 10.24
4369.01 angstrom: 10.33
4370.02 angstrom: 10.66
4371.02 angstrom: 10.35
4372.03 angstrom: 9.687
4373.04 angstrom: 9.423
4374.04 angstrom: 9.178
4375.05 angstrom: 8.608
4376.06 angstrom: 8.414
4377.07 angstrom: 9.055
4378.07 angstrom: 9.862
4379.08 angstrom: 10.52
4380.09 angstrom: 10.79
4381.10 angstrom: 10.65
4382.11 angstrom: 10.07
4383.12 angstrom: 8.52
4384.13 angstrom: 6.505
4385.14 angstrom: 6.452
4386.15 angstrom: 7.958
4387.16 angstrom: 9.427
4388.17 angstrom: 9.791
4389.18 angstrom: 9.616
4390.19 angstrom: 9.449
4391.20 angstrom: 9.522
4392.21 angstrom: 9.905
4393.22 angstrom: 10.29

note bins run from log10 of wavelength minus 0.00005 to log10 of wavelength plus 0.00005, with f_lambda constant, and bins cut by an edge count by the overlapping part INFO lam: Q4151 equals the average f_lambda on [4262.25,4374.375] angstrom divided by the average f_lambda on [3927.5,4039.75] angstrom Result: 1.2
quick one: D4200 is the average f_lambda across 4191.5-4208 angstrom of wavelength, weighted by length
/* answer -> 9.74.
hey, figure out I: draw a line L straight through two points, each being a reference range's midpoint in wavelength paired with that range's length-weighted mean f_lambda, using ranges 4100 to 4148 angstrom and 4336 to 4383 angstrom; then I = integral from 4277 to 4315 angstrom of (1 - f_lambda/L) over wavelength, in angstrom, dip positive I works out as 7.1 angstrom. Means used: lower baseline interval 9.59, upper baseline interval 9.6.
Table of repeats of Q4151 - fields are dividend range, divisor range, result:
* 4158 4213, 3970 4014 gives 1.20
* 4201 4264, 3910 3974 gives 1.76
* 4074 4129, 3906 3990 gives 1.64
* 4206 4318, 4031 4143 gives 0.93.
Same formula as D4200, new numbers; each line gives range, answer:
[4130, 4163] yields 9.74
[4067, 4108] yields 9.44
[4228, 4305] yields 8.8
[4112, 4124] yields 10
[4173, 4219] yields 9.72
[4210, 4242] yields 9.51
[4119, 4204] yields 9.7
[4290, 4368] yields 8.85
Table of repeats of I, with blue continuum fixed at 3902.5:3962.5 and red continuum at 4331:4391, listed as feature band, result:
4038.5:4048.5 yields -3.0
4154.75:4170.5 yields -4.2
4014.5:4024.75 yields -4.5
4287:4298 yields 0.9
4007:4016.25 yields -3.9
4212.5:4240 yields -3.3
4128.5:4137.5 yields -2.3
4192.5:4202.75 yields -1.9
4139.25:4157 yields -4.5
